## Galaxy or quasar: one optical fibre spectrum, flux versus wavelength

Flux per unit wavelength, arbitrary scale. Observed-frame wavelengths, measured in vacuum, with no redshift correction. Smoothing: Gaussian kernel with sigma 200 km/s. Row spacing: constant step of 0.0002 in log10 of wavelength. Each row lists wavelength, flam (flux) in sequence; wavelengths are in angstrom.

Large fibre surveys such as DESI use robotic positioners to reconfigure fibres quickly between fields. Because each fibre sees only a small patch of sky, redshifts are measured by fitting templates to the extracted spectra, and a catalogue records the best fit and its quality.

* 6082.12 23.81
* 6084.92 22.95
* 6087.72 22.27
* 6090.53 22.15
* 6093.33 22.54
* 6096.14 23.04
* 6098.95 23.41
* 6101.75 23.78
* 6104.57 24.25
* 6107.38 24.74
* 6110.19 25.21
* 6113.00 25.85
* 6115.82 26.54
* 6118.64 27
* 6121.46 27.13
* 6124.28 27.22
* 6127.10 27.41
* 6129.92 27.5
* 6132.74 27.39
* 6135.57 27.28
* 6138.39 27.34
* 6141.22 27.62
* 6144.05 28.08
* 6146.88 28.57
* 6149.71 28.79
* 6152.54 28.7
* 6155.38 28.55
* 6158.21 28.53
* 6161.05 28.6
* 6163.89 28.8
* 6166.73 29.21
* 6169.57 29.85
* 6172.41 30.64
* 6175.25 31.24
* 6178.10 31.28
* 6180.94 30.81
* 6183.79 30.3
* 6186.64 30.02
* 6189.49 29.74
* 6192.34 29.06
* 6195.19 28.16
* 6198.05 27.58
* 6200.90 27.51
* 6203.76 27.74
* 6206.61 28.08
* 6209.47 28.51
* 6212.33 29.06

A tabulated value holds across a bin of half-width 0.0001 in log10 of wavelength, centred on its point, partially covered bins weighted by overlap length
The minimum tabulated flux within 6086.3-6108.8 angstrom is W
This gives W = 22.15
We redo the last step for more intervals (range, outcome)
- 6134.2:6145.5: 27.28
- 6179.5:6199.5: 27.58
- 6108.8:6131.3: 25.21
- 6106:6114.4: 24.74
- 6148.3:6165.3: 28.53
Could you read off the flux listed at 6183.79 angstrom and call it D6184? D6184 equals 30.3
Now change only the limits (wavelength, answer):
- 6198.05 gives 27.58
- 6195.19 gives 28.16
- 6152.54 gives 28.7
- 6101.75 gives 23.78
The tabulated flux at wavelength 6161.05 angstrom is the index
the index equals 28.6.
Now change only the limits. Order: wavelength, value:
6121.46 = 27.13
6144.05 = 28.08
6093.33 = 22.54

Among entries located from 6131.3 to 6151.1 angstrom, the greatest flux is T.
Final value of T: 28.79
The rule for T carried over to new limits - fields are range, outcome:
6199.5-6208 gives 28.08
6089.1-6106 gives 24.25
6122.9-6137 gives 27.5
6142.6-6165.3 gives 28.8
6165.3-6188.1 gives 31.28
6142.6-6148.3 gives 28.57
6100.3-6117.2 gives 26.54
